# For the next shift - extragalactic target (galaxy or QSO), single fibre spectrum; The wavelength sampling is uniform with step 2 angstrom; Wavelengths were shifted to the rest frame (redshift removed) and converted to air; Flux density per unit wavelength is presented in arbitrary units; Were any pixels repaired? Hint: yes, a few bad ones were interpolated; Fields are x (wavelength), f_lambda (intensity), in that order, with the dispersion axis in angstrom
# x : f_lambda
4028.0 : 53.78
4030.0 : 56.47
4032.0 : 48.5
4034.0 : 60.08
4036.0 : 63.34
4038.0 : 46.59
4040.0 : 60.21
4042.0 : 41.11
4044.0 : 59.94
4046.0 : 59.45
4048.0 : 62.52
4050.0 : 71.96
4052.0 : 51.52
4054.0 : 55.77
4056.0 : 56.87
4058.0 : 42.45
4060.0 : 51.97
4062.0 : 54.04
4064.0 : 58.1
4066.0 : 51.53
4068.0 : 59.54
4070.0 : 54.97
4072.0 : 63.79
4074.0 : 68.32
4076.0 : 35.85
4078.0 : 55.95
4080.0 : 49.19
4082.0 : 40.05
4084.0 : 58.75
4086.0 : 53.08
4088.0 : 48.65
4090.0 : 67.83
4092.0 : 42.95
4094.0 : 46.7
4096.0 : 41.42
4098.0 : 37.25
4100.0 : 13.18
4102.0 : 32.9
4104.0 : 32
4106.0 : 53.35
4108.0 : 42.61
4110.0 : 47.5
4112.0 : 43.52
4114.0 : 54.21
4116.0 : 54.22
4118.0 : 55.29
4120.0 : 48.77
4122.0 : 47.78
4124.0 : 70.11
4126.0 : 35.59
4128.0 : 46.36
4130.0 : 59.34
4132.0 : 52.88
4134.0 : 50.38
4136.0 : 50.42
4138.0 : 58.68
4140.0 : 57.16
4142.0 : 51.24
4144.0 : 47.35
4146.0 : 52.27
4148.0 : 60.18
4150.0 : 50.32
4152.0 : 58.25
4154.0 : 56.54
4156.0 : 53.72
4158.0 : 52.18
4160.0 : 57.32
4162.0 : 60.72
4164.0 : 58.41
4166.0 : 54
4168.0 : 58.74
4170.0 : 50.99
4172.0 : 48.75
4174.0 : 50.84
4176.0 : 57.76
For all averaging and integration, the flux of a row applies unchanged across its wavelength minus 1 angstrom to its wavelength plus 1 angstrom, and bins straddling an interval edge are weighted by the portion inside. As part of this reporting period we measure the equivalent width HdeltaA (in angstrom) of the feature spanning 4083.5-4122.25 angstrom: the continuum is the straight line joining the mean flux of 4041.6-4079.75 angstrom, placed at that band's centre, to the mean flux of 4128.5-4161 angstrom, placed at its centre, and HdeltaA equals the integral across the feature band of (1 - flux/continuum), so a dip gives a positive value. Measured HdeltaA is 6.4 angstrom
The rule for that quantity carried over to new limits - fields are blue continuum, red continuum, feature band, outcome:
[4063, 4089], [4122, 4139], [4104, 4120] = 1.2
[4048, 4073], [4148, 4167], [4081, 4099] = 2.5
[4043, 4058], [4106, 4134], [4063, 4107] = 5.2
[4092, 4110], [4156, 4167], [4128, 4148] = -1.7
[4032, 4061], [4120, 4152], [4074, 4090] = 1.0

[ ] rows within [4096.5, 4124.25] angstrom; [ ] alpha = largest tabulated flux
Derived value 70.11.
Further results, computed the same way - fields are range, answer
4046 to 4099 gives 71.96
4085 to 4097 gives 67.83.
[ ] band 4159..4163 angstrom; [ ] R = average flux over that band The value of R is 59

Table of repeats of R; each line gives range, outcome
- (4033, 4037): 61.7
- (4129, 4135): 54.2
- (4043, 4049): 60.6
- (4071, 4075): 66.1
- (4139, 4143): 54.2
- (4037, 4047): 53.5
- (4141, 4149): 52.8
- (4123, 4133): 52.9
